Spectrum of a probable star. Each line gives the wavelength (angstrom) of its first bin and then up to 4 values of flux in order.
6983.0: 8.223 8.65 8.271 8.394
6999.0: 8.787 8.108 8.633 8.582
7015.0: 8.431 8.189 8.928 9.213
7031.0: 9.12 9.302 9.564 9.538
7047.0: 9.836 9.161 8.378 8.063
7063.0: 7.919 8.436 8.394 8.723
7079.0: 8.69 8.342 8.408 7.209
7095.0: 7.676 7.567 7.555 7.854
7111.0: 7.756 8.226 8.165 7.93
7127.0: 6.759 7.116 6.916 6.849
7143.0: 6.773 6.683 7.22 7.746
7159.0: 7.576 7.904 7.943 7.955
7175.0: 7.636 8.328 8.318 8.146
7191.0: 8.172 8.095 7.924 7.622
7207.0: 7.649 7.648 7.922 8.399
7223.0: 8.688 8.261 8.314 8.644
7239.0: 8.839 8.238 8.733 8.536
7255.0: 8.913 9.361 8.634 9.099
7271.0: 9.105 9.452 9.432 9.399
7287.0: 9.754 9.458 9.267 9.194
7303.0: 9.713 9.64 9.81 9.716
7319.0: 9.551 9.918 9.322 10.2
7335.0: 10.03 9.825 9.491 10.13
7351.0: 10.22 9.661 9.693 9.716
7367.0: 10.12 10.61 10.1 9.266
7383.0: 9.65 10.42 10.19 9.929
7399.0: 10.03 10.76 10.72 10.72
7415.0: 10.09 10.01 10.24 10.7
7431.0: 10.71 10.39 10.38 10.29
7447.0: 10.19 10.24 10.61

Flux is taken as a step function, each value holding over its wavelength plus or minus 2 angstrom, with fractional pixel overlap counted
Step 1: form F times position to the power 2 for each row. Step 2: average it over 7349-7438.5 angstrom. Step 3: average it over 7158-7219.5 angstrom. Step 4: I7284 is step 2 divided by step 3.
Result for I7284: 1.36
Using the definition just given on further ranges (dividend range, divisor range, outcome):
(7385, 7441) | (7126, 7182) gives 1.50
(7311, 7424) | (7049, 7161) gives 1.38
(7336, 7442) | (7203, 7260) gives 1.26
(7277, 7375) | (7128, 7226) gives 1.32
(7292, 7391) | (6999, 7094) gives 1.23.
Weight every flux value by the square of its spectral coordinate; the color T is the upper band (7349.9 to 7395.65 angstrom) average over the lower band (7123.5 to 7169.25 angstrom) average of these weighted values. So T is 1.46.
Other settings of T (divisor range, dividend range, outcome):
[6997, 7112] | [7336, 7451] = 1.31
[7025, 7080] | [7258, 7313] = 1.13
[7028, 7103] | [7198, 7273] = 1.04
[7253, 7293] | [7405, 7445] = 1.17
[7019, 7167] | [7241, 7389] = 1.26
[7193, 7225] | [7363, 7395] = 1.31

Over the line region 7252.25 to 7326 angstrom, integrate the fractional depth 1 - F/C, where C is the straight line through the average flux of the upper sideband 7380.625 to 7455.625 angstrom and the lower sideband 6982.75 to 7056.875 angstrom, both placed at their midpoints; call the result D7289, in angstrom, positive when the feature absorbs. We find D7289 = 3.3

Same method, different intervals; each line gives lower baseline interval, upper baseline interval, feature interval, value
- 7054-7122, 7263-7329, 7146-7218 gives 7.23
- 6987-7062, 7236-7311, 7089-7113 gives 3.51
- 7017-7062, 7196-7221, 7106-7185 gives 6.75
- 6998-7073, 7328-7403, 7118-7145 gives 5.73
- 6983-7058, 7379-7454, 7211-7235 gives 3.21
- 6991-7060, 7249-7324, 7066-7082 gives 0.67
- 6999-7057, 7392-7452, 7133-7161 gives 6.73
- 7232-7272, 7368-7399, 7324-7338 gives -0.47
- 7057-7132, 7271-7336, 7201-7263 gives 4.41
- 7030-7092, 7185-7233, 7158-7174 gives 0.79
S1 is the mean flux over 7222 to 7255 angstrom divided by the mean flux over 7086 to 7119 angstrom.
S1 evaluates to 1.1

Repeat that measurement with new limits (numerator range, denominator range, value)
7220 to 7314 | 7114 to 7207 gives 1.19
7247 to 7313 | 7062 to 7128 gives 1.16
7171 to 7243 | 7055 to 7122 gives 1.01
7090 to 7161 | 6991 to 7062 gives 0.84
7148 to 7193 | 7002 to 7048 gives 0.88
